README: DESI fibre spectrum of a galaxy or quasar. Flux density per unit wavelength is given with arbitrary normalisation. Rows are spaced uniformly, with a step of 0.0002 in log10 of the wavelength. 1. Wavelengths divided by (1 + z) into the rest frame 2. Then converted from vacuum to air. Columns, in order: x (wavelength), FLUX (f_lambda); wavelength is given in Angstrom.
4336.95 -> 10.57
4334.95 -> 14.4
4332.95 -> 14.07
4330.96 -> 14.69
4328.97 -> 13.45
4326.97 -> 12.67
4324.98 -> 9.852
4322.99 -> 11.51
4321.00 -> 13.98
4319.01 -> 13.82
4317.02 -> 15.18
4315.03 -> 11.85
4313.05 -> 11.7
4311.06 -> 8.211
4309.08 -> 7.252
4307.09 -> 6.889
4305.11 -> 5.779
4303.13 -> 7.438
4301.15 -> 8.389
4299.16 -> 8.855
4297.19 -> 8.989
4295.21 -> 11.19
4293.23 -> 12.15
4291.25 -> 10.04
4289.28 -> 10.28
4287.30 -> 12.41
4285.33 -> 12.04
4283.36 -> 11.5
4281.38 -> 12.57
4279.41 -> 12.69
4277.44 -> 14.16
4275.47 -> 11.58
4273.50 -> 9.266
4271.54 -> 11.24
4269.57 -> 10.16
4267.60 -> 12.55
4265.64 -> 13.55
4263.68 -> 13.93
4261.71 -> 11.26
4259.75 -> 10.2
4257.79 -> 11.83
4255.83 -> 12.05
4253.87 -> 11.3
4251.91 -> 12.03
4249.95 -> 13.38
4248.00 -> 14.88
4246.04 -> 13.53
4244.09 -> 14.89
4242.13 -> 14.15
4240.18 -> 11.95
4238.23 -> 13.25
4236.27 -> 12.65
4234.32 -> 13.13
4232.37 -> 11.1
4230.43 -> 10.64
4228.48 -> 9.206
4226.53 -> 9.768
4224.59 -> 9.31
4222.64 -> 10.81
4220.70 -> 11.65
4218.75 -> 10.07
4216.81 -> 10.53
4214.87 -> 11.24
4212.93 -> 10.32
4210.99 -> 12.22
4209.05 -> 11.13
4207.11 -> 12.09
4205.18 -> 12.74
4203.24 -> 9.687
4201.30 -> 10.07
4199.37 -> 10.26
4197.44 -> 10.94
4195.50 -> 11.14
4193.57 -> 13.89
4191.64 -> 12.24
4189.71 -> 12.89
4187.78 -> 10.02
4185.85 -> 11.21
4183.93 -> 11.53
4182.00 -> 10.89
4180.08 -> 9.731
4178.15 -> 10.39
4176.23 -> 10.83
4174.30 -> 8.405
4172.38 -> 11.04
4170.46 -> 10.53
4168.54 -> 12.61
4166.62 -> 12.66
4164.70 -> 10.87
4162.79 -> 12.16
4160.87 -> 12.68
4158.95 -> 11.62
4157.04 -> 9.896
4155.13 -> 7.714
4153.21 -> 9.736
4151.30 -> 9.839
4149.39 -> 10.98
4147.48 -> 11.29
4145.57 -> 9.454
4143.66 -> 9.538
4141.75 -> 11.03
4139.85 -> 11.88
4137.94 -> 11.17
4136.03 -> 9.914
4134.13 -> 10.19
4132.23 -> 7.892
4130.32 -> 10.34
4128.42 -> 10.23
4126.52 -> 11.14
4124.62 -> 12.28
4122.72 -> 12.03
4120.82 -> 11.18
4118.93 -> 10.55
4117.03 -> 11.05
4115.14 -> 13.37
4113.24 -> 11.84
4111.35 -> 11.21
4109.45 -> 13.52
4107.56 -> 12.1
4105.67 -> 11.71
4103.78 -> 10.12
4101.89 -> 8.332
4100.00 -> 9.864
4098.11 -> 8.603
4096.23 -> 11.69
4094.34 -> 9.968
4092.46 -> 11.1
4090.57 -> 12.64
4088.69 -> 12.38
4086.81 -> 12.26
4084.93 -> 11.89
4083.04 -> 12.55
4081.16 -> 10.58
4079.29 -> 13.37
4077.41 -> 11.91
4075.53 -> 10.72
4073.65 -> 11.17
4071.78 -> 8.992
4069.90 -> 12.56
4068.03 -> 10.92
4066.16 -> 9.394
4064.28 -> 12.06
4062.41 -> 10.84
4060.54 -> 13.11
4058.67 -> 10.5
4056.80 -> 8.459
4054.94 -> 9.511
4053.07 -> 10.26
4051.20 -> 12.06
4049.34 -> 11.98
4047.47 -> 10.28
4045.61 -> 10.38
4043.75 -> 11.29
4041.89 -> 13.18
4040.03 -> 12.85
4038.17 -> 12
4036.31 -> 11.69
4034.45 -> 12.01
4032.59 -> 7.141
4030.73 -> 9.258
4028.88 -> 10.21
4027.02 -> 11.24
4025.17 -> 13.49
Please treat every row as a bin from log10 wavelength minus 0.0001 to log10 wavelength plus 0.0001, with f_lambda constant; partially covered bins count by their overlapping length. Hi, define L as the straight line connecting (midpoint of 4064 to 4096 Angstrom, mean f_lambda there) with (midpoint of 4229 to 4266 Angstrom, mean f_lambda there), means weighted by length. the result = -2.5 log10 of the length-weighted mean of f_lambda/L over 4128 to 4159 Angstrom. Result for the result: 0.172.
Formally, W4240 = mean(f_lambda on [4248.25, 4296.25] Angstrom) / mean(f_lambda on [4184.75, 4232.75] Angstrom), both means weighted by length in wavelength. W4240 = 1.08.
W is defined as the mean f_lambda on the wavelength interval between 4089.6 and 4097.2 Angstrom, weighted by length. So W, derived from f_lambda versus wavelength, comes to 11.3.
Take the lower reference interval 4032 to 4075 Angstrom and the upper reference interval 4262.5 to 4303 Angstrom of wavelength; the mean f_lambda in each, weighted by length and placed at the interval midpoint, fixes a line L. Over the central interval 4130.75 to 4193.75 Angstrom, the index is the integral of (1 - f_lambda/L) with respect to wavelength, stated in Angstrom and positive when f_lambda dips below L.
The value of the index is 2.1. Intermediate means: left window 11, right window 11.3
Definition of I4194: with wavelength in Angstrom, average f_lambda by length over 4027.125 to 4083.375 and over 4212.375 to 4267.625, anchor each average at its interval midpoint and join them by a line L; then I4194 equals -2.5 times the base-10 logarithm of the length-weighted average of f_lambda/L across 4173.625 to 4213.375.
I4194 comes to 0.06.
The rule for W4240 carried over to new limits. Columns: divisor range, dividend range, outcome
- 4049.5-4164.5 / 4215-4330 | 1.04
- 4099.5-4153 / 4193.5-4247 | 1.06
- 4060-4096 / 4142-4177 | 0.93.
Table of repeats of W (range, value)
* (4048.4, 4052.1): 12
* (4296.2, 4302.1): 8.75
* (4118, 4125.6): 11.5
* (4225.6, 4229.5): 9.48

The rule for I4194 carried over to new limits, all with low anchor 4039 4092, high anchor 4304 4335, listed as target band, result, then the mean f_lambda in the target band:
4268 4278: 0.022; 11.2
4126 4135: 0.153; 9.9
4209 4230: 0.088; 10.5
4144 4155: 0.140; 10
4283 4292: 0.018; 11.3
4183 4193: -0.024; 11.7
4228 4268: -0.094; 12.5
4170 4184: 0.107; 10.3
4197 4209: 0.043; 11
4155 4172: 0.004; 11.4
